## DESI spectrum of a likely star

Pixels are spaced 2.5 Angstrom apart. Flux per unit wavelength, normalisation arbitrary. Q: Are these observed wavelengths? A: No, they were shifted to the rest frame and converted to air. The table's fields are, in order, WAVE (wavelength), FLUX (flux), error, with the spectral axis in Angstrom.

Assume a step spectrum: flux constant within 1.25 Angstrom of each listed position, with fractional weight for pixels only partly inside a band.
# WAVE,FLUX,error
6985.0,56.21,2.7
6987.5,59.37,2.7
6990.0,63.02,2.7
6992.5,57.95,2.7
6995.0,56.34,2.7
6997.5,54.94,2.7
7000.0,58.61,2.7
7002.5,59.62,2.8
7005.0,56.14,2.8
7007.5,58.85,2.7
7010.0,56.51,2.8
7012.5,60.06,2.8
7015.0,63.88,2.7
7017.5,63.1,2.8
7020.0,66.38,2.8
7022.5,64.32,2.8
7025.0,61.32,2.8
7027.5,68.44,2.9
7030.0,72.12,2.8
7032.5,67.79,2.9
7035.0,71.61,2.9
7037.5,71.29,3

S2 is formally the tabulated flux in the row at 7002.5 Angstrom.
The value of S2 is 59.62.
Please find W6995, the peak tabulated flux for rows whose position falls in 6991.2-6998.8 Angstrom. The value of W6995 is 57.95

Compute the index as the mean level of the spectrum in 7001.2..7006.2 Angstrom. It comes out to 57.9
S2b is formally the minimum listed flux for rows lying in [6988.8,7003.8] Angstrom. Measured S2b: 54.94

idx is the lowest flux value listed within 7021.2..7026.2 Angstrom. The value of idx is 61.32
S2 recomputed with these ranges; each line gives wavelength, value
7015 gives 63.88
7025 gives 61.32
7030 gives 72.12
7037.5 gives 71.29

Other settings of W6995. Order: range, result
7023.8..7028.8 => 68.44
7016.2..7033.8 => 72.12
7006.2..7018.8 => 63.88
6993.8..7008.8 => 59.62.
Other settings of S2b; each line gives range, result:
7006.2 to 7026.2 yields 56.51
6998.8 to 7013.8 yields 56.14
